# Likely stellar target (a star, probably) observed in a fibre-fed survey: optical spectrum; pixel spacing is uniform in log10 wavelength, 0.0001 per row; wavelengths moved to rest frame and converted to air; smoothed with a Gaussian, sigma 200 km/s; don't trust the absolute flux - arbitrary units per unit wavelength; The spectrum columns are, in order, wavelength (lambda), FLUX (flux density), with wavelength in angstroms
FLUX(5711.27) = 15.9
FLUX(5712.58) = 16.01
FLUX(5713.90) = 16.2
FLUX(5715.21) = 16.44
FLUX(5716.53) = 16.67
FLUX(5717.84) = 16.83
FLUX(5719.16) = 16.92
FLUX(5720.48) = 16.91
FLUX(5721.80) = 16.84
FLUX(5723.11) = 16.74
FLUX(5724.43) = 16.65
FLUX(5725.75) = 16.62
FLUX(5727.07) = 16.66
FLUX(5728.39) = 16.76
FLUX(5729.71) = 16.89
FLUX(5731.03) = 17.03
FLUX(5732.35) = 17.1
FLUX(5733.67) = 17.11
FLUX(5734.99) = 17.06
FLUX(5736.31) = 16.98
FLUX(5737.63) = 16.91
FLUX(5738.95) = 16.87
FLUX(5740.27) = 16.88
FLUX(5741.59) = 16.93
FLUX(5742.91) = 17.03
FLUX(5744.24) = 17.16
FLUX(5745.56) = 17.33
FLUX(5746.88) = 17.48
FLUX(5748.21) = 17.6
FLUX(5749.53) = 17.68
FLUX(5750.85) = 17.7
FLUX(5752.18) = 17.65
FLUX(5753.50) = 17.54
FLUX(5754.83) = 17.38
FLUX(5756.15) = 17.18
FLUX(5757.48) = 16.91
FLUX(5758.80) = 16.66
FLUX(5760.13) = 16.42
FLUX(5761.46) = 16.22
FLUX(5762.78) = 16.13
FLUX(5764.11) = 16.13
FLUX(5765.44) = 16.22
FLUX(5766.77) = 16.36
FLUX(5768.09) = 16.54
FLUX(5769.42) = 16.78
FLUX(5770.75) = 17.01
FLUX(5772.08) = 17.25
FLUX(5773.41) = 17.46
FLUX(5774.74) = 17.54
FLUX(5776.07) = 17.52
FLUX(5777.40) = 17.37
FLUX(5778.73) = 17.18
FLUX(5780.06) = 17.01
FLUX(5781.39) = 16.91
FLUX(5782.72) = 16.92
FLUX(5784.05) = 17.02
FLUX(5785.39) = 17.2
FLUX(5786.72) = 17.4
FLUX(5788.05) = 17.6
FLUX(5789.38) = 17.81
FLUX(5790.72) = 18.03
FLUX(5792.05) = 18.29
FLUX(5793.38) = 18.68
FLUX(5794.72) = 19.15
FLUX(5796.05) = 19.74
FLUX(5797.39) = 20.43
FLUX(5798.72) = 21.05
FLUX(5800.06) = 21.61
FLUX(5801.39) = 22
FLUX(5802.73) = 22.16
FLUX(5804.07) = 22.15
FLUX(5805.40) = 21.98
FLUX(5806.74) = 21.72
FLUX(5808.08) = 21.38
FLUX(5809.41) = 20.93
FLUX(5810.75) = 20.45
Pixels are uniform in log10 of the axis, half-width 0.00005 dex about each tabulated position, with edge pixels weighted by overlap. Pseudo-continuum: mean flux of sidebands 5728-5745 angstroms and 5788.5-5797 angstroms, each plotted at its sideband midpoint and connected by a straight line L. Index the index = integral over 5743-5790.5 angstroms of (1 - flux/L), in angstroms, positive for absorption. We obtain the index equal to 2.0 angstroms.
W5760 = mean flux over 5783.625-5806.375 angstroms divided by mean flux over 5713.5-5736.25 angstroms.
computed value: 1.2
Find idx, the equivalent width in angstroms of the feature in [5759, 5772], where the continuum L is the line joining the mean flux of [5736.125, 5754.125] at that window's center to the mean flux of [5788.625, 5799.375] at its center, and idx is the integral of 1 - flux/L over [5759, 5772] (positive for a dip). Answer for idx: 1.14 angstroms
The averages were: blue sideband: 17.3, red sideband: 19.1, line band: 16.5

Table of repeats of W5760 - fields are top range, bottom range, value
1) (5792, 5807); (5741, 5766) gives 1.22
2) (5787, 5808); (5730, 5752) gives 1.17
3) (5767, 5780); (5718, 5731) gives 1.02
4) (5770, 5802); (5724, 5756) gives 1.07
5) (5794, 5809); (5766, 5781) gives 1.24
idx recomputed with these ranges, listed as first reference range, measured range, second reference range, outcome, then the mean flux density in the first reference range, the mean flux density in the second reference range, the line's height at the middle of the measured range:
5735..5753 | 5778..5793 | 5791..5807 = 1.8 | 17.2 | 20.7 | 19.8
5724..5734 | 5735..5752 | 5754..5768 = -0.5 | 16.8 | 16.6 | 16.7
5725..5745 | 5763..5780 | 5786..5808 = 1.7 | 16.9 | 20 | 18.8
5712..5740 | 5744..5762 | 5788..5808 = 0.9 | 16.8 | 20.3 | 18.1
